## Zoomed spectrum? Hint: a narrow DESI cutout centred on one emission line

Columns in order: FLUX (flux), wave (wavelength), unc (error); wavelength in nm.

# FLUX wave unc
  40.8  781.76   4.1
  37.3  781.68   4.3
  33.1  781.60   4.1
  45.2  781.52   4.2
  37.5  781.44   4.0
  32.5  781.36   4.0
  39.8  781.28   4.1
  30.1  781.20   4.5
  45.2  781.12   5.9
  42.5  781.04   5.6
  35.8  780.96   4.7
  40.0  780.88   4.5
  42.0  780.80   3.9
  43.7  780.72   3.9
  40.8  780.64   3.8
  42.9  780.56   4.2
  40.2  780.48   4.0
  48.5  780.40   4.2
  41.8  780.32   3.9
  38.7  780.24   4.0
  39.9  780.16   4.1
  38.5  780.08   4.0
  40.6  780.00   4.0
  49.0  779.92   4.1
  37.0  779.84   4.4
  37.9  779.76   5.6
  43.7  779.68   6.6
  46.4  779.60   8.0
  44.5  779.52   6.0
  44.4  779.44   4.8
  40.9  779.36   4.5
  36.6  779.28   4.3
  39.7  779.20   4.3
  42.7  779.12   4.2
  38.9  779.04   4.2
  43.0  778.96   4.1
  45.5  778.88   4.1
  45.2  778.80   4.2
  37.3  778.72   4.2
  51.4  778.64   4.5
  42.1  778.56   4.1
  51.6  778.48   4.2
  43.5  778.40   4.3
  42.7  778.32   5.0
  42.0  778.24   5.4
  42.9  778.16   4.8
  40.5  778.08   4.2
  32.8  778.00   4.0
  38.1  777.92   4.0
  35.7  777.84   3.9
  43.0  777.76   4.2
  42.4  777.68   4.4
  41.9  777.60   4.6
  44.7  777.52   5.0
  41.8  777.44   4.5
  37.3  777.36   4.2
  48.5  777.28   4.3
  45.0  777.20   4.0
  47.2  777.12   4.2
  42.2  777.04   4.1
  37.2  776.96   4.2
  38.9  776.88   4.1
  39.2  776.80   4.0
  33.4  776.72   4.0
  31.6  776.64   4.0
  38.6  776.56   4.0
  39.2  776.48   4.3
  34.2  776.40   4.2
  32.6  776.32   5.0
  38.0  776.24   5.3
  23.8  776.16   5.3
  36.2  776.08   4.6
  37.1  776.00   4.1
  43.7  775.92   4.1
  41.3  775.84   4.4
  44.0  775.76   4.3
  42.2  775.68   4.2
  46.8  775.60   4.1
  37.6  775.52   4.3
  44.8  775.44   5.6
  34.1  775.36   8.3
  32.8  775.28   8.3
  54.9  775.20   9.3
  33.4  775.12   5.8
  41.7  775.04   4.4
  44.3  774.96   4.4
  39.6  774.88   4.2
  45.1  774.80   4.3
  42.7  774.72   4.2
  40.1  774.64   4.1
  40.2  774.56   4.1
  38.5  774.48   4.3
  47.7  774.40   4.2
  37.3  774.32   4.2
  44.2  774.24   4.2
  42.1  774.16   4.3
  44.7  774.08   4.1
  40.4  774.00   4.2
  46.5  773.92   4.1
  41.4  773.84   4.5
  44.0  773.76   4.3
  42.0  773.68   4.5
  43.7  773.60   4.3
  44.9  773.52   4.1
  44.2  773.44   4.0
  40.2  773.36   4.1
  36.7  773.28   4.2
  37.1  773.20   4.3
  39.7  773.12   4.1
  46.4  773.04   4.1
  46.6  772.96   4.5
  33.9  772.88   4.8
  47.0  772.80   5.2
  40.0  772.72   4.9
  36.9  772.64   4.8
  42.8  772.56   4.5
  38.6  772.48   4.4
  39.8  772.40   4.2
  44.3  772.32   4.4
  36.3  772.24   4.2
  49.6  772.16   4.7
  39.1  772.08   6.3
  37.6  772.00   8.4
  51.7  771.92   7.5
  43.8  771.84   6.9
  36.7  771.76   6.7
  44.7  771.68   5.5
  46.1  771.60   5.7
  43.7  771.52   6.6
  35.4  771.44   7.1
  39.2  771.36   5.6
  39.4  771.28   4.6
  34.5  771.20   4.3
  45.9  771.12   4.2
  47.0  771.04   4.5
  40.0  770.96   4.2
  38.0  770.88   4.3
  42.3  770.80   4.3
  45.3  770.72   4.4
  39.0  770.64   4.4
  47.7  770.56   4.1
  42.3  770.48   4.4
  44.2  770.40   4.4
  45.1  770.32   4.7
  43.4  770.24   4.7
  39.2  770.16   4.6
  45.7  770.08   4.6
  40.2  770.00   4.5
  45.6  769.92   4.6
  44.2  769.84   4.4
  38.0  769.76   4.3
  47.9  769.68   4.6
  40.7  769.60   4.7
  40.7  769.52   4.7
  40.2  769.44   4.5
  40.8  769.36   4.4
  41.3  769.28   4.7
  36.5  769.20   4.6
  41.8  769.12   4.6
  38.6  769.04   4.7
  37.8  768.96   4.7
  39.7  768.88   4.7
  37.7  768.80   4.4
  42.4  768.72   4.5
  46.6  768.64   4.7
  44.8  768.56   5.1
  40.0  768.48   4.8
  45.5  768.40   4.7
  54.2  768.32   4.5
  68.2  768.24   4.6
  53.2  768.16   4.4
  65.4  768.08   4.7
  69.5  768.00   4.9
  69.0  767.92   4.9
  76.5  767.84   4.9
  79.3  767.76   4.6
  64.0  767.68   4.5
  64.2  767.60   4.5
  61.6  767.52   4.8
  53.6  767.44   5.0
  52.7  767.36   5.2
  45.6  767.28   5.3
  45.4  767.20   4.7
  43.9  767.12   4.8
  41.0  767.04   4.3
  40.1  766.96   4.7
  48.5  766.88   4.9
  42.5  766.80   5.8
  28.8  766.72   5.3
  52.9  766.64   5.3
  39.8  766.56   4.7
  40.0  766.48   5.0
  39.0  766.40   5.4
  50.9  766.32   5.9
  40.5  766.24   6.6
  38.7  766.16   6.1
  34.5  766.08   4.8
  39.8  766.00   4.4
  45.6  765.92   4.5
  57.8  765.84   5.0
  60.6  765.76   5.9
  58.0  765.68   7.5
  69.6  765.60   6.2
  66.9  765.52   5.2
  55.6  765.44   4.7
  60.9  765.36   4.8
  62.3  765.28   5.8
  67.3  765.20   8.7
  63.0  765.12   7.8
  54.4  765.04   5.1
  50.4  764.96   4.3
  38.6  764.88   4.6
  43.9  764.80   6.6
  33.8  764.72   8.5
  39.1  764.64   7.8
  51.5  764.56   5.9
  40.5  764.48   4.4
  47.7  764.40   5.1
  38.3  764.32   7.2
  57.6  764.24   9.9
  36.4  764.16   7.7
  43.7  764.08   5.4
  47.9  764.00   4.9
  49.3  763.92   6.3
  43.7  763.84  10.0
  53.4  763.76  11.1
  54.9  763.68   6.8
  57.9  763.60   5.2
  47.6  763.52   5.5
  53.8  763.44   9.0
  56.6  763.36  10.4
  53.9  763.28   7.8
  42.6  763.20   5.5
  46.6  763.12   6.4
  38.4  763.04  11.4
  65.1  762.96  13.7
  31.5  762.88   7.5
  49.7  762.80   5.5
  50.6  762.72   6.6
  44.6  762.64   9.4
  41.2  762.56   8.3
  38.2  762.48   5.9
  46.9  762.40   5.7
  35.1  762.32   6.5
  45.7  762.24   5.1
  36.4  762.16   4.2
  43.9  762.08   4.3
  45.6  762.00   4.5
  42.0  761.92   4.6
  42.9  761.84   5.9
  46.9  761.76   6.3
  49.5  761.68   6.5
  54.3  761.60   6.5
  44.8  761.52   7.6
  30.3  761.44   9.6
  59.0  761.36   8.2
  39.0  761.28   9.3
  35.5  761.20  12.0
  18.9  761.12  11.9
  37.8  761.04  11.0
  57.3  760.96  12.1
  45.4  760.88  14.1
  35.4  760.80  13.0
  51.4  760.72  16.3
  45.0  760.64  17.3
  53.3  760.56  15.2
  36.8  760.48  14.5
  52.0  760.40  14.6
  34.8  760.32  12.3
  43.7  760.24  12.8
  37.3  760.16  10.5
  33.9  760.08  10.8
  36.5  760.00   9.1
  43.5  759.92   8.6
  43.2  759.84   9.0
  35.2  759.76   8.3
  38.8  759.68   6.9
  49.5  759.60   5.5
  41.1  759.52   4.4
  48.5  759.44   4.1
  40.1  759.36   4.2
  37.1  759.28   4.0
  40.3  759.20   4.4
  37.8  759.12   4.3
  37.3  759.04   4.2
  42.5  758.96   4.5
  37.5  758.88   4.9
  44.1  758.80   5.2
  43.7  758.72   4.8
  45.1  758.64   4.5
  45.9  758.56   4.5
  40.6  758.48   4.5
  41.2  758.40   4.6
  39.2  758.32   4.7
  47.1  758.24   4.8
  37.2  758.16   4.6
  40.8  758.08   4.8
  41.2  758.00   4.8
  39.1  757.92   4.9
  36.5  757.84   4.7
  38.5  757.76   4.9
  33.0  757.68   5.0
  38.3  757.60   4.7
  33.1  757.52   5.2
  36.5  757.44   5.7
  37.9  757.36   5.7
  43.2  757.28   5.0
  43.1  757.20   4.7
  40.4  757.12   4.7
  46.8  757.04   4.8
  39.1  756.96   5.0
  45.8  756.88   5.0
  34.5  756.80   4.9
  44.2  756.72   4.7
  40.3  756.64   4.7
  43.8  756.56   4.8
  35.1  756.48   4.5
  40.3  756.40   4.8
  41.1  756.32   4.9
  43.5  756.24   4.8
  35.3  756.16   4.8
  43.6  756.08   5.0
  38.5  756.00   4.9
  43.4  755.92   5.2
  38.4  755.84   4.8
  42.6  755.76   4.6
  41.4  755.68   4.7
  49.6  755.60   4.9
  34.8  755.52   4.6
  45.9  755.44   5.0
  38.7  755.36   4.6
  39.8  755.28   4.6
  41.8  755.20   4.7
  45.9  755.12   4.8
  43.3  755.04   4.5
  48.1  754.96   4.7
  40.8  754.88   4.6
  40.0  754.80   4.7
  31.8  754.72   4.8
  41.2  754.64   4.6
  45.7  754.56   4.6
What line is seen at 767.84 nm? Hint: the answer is [N II]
